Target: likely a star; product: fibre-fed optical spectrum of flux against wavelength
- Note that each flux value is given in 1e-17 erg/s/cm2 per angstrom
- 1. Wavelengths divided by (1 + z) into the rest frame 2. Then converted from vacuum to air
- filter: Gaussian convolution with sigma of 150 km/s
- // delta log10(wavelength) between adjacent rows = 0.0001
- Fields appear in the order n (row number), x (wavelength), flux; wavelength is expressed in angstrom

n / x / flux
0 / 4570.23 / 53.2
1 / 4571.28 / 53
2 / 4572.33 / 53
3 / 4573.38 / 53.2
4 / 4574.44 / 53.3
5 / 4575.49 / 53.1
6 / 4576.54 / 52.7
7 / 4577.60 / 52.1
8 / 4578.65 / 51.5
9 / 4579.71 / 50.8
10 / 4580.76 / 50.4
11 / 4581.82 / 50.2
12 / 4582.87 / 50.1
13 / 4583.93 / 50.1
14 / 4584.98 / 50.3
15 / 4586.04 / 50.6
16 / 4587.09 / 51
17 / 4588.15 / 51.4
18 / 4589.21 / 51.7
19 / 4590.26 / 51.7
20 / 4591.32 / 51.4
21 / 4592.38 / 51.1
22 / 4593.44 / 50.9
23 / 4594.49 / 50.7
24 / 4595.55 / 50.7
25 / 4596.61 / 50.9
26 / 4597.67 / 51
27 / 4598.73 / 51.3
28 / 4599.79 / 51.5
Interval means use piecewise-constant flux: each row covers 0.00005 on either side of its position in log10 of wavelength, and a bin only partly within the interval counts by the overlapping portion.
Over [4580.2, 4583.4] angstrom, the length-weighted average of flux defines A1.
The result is 50.3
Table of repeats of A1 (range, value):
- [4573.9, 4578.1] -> 52.7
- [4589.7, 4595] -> 51.2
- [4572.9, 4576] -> 53.1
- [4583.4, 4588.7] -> 50.7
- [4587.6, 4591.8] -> 51.5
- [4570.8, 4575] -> 53.2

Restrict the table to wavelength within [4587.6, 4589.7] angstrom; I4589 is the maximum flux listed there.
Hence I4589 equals 51.7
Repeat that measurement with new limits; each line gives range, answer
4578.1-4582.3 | 51.5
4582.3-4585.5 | 50.3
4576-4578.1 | 52.7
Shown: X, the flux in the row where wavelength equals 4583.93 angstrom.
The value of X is 50.1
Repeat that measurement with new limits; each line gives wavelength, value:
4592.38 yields 51.1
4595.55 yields 50.7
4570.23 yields 53.2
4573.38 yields 53.2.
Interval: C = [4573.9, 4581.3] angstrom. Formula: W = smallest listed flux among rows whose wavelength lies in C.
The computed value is 50.4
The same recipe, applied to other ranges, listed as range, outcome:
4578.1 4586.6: 50.1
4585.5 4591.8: 50.6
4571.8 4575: 53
